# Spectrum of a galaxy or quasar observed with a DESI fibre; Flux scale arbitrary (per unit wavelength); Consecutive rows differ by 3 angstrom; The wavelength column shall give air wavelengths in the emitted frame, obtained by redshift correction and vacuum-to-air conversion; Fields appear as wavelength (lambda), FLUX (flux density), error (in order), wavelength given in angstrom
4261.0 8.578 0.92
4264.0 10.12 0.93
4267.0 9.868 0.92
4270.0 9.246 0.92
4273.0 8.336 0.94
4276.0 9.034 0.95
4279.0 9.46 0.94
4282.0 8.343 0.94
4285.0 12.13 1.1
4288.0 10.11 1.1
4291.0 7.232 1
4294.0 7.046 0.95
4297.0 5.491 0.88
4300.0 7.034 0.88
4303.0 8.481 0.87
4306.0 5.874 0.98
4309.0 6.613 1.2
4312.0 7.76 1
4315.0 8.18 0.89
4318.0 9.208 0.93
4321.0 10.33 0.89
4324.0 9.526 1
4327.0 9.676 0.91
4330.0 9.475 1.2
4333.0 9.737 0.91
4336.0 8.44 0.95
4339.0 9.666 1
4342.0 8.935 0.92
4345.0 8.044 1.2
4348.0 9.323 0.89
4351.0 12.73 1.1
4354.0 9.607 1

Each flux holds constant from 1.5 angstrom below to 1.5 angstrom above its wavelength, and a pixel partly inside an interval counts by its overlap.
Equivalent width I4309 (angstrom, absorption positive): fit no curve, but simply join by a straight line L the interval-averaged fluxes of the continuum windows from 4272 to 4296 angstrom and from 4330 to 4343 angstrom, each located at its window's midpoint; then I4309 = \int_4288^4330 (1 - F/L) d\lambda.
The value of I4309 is 4.9 angstrom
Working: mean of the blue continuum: 8.9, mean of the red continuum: 9.24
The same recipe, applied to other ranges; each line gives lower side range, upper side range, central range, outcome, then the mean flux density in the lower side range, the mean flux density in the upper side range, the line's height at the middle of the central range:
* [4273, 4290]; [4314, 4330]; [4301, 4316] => 3.4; 9.61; 9.43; 9.49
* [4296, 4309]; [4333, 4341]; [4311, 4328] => -2.5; 6.75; 9.17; 7.95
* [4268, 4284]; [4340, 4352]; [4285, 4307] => 3.6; 9.02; 9.63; 9.19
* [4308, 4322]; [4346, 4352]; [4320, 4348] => 0.9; 8.41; 10.6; 9.66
